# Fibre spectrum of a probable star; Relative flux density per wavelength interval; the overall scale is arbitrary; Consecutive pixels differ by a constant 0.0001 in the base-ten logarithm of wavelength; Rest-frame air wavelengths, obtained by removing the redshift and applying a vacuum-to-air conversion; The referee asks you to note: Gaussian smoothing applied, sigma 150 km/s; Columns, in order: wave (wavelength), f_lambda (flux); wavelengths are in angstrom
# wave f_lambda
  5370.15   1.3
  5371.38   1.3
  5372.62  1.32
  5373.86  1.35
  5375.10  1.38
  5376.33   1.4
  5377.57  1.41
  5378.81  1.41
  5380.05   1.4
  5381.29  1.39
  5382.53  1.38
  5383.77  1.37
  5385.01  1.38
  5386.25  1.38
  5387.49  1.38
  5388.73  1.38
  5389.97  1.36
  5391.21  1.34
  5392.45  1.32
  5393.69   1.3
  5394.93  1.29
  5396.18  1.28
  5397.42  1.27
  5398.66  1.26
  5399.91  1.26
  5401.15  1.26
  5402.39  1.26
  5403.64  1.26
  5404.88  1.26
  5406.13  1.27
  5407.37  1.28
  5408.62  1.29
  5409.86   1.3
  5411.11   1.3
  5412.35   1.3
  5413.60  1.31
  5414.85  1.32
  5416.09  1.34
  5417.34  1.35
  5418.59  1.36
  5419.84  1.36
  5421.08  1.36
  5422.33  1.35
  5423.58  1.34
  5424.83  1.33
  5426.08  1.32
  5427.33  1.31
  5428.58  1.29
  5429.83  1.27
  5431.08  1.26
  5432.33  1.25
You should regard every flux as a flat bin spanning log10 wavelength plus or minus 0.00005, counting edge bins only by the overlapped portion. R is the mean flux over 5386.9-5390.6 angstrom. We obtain 1.37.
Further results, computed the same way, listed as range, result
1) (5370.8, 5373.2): 1.31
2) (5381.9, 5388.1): 1.38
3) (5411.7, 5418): 1.32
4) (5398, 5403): 1.26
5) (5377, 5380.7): 1.4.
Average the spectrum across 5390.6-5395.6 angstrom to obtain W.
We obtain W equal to 1.31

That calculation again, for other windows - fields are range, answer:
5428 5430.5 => 1.28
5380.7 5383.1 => 1.38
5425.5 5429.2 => 1.31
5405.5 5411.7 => 1.29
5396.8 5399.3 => 1.26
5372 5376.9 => 1.36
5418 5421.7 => 1.36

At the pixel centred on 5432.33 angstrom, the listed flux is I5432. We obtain 1.25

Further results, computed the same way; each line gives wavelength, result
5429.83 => 1.27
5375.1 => 1.38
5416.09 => 1.34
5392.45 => 1.32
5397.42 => 1.27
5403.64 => 1.26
